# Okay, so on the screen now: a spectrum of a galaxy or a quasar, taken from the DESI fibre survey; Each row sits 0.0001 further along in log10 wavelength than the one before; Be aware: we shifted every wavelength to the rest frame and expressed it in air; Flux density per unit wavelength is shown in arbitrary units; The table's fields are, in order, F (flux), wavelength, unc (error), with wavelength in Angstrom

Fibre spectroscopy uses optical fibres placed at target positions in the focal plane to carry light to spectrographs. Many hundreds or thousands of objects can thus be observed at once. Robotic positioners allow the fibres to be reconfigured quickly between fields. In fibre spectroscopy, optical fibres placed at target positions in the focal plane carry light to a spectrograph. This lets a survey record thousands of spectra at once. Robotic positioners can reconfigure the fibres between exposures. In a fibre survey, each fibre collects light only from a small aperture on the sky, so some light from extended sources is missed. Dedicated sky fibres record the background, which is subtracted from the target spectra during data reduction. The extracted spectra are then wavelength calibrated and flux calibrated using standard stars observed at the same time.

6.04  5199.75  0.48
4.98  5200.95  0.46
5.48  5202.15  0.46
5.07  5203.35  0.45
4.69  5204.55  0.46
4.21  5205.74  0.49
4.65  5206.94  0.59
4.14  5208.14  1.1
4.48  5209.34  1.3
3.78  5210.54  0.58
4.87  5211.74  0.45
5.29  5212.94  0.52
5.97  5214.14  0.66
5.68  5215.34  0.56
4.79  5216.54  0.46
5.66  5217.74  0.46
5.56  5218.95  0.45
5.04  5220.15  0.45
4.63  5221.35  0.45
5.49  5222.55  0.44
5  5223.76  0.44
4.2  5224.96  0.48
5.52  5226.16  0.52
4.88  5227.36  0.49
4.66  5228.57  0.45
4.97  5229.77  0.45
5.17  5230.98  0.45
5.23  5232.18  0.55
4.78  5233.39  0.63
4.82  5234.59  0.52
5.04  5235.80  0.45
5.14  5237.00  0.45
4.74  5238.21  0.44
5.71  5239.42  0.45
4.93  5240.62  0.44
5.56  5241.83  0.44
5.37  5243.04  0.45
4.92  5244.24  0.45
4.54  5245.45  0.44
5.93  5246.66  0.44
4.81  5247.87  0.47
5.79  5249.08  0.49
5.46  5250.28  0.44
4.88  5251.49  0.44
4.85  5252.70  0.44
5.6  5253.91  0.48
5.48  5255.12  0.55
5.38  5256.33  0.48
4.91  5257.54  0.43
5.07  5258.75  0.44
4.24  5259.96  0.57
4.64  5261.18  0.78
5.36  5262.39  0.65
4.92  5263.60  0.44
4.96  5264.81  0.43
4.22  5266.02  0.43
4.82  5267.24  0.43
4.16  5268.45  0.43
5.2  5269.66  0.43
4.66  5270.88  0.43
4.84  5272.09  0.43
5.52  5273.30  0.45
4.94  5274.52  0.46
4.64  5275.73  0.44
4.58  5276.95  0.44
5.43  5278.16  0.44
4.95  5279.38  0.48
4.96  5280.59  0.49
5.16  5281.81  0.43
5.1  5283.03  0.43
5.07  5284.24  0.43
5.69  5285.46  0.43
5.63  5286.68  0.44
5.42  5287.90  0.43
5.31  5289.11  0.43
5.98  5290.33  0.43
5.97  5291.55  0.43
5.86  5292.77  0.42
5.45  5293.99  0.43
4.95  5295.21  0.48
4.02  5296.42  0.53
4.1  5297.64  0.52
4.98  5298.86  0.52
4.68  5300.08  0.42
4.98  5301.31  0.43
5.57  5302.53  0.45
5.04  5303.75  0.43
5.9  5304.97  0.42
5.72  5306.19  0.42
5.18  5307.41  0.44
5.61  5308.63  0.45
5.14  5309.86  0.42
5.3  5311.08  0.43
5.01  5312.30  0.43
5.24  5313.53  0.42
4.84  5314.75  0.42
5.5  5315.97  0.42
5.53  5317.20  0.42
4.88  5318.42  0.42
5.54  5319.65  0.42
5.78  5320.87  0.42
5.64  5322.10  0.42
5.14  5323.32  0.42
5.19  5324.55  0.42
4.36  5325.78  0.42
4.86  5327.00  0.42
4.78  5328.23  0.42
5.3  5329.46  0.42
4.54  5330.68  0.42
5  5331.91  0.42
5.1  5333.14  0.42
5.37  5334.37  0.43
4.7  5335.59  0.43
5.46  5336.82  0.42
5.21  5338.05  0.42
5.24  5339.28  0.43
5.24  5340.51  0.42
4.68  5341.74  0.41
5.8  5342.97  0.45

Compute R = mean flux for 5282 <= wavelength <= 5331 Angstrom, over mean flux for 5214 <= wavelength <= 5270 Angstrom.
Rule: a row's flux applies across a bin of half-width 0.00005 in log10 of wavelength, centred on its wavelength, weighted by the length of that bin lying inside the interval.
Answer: 1.03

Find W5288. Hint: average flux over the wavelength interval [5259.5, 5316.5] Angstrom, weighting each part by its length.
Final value 5.1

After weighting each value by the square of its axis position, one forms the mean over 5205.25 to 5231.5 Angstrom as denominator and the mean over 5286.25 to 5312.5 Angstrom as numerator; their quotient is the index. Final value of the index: 1.10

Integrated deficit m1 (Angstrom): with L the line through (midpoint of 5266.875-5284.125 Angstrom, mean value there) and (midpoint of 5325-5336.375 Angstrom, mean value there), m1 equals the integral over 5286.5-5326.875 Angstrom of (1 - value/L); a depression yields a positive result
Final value -2.7 Angstrom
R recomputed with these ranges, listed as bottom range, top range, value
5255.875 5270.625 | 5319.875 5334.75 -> 1.06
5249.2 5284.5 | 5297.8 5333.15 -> 1.04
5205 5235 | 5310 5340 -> 1.04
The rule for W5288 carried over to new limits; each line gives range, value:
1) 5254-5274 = 4.92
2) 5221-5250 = 5.09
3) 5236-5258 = 5.22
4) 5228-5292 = 5.09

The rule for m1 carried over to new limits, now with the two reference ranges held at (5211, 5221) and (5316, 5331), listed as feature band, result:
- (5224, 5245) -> 1.0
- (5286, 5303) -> 0.0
